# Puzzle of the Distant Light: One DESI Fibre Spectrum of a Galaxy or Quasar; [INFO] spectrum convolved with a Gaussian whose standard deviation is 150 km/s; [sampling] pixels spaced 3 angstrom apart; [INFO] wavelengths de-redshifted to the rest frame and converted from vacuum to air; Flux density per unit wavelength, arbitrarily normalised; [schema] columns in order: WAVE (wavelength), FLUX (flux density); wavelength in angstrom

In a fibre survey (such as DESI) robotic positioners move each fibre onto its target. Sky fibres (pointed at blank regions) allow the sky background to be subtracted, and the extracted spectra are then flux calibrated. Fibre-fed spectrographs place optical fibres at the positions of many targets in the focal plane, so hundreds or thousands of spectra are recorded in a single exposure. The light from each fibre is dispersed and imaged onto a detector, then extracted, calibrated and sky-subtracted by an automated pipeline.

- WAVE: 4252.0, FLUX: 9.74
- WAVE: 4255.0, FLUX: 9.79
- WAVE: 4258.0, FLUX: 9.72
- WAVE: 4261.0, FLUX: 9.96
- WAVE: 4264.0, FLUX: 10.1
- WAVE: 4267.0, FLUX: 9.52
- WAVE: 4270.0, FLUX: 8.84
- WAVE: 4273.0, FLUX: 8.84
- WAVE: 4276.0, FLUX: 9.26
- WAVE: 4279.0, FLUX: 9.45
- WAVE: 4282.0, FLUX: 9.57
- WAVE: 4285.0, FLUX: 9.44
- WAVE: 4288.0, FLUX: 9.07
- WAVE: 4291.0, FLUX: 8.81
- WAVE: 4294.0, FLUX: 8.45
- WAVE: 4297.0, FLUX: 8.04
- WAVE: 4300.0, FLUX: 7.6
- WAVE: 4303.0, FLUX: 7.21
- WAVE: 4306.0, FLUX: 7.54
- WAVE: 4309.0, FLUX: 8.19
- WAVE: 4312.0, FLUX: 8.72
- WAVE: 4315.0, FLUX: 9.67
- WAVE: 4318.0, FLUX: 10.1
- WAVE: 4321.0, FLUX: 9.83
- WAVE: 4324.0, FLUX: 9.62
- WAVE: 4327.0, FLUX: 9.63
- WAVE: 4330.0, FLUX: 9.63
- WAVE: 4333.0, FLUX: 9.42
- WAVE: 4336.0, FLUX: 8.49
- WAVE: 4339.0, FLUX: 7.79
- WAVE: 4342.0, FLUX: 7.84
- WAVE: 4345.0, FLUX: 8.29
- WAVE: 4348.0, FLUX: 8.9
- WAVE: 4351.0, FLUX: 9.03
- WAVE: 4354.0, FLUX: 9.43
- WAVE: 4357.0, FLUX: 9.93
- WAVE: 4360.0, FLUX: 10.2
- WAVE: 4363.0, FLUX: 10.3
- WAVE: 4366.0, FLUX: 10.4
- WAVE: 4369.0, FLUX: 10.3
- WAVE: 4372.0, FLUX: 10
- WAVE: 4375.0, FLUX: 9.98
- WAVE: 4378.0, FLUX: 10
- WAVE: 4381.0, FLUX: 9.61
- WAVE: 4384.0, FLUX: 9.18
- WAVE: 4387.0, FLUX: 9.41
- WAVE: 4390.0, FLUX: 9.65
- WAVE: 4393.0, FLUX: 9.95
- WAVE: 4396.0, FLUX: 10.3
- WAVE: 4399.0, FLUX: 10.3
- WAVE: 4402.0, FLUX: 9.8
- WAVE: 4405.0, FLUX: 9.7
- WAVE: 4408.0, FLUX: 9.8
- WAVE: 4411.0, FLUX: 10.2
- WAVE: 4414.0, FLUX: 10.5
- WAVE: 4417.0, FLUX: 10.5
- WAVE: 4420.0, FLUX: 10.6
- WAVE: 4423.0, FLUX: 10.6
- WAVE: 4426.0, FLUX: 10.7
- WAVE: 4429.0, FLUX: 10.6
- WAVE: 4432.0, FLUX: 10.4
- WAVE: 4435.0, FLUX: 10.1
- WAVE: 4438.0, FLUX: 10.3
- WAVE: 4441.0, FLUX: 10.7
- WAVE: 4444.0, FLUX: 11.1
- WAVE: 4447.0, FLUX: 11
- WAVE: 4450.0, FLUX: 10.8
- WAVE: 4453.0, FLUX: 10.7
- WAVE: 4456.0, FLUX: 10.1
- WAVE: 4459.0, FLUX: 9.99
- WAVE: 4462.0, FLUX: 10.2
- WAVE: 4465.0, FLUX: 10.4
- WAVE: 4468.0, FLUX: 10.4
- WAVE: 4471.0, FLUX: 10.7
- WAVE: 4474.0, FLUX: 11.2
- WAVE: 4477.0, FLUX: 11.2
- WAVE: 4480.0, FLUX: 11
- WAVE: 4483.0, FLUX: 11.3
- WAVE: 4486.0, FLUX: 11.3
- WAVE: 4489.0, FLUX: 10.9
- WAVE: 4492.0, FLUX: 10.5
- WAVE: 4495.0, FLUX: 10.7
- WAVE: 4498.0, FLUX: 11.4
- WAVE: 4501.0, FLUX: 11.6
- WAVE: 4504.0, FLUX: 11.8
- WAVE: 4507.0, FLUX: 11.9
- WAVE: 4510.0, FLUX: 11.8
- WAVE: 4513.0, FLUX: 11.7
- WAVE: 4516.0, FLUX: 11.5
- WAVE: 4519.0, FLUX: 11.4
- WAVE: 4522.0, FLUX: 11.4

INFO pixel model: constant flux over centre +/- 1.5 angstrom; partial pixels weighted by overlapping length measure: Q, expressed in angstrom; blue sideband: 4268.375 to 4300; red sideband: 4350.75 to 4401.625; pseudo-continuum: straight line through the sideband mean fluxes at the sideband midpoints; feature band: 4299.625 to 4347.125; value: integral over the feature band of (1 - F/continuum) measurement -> 3.0 angstrom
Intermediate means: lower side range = 8.91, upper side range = 9.9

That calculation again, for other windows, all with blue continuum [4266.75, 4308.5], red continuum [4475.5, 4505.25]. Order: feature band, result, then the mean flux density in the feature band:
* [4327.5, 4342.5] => 0.8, 8.75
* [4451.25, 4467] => 0.7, 10.3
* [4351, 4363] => -0.4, 9.81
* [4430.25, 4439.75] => 0.2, 10.3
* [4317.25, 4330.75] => -1.0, 9.75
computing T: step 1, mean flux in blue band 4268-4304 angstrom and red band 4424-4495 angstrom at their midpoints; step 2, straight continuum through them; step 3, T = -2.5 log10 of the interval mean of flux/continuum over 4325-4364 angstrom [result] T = 0.03 mag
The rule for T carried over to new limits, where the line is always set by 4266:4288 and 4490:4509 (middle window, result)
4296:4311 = 0.22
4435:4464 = 0.03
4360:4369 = -0.03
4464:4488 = 0.02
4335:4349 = 0.20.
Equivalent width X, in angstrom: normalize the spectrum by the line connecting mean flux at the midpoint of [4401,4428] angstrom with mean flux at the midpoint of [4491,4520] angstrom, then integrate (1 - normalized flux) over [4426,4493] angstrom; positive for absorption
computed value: 1.1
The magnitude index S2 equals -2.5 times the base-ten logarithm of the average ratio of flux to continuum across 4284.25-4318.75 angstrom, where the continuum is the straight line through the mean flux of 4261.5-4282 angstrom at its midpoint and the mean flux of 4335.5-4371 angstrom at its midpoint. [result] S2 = 0.100 mag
